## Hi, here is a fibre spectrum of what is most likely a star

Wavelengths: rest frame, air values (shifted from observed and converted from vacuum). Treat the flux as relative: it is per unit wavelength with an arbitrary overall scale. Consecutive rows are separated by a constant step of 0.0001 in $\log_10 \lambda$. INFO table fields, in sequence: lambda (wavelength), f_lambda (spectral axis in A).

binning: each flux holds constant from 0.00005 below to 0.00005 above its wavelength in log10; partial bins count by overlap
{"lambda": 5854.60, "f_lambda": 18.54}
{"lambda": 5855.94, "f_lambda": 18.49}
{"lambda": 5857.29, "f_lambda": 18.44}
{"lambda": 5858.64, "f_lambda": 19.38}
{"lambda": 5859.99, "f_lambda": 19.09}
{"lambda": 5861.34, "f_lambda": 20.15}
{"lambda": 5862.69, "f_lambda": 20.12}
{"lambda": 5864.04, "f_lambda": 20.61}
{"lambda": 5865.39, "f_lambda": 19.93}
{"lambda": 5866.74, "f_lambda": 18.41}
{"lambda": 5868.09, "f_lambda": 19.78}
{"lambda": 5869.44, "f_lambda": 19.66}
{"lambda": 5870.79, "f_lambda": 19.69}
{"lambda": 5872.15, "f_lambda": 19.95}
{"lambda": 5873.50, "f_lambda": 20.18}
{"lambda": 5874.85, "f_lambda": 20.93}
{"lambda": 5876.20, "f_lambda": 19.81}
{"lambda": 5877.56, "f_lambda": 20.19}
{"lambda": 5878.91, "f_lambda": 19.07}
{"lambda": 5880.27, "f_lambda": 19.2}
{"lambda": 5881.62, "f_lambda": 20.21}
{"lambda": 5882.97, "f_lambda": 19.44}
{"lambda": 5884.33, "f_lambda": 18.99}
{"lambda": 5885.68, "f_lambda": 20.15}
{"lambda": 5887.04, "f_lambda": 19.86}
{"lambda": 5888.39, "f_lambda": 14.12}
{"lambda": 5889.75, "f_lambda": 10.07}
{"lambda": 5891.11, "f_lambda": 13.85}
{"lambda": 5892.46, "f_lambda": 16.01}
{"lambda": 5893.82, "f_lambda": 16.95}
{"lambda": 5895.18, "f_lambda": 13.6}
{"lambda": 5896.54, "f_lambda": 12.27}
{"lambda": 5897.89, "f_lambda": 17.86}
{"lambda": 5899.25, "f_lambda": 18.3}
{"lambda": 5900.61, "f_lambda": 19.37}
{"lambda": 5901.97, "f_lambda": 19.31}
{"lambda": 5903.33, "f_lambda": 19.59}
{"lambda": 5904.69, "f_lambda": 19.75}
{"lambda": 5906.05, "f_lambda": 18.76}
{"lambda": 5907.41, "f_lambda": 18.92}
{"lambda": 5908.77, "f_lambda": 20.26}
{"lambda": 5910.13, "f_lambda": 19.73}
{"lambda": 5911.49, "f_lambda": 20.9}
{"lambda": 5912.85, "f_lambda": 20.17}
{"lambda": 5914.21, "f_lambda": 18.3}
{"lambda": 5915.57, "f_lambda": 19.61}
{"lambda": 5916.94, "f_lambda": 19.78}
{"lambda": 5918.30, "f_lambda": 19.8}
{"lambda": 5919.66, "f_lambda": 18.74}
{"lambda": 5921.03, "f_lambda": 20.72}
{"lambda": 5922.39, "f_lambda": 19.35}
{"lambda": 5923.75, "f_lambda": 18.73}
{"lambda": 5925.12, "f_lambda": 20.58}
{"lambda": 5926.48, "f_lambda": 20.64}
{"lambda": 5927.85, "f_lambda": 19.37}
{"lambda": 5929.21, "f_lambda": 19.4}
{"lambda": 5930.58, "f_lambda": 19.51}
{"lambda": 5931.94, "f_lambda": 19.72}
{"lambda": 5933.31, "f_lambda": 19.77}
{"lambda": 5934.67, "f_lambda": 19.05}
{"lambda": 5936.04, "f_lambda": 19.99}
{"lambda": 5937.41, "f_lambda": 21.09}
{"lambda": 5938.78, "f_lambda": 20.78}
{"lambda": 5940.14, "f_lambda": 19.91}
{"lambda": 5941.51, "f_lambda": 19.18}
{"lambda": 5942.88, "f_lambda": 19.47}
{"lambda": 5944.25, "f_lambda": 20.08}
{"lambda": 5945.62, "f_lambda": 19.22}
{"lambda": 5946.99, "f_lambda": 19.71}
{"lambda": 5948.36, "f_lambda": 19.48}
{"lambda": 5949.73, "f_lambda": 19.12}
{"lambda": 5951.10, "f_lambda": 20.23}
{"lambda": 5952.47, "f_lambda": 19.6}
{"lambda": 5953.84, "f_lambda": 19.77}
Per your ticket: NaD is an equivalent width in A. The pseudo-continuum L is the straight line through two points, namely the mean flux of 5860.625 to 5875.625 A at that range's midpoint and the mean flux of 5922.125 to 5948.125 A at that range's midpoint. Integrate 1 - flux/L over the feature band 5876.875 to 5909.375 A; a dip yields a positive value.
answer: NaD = 3.48 A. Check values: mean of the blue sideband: 19.9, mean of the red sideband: 19.8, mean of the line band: 17.7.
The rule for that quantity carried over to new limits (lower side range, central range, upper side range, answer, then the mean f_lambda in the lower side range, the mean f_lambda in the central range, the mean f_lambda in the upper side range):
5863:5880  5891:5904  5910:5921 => 1.9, 19.8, 16.8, 19.7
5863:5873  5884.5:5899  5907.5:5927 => 3.0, 19.7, 15.7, 19.8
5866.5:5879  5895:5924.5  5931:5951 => 1.3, 19.8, 18.9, 19.8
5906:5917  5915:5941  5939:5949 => -0.2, 19.6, 19.8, 19.6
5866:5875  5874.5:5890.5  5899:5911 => 1.0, 19.7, 18.4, 19.4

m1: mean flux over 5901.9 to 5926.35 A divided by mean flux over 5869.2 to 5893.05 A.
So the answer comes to 1.07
